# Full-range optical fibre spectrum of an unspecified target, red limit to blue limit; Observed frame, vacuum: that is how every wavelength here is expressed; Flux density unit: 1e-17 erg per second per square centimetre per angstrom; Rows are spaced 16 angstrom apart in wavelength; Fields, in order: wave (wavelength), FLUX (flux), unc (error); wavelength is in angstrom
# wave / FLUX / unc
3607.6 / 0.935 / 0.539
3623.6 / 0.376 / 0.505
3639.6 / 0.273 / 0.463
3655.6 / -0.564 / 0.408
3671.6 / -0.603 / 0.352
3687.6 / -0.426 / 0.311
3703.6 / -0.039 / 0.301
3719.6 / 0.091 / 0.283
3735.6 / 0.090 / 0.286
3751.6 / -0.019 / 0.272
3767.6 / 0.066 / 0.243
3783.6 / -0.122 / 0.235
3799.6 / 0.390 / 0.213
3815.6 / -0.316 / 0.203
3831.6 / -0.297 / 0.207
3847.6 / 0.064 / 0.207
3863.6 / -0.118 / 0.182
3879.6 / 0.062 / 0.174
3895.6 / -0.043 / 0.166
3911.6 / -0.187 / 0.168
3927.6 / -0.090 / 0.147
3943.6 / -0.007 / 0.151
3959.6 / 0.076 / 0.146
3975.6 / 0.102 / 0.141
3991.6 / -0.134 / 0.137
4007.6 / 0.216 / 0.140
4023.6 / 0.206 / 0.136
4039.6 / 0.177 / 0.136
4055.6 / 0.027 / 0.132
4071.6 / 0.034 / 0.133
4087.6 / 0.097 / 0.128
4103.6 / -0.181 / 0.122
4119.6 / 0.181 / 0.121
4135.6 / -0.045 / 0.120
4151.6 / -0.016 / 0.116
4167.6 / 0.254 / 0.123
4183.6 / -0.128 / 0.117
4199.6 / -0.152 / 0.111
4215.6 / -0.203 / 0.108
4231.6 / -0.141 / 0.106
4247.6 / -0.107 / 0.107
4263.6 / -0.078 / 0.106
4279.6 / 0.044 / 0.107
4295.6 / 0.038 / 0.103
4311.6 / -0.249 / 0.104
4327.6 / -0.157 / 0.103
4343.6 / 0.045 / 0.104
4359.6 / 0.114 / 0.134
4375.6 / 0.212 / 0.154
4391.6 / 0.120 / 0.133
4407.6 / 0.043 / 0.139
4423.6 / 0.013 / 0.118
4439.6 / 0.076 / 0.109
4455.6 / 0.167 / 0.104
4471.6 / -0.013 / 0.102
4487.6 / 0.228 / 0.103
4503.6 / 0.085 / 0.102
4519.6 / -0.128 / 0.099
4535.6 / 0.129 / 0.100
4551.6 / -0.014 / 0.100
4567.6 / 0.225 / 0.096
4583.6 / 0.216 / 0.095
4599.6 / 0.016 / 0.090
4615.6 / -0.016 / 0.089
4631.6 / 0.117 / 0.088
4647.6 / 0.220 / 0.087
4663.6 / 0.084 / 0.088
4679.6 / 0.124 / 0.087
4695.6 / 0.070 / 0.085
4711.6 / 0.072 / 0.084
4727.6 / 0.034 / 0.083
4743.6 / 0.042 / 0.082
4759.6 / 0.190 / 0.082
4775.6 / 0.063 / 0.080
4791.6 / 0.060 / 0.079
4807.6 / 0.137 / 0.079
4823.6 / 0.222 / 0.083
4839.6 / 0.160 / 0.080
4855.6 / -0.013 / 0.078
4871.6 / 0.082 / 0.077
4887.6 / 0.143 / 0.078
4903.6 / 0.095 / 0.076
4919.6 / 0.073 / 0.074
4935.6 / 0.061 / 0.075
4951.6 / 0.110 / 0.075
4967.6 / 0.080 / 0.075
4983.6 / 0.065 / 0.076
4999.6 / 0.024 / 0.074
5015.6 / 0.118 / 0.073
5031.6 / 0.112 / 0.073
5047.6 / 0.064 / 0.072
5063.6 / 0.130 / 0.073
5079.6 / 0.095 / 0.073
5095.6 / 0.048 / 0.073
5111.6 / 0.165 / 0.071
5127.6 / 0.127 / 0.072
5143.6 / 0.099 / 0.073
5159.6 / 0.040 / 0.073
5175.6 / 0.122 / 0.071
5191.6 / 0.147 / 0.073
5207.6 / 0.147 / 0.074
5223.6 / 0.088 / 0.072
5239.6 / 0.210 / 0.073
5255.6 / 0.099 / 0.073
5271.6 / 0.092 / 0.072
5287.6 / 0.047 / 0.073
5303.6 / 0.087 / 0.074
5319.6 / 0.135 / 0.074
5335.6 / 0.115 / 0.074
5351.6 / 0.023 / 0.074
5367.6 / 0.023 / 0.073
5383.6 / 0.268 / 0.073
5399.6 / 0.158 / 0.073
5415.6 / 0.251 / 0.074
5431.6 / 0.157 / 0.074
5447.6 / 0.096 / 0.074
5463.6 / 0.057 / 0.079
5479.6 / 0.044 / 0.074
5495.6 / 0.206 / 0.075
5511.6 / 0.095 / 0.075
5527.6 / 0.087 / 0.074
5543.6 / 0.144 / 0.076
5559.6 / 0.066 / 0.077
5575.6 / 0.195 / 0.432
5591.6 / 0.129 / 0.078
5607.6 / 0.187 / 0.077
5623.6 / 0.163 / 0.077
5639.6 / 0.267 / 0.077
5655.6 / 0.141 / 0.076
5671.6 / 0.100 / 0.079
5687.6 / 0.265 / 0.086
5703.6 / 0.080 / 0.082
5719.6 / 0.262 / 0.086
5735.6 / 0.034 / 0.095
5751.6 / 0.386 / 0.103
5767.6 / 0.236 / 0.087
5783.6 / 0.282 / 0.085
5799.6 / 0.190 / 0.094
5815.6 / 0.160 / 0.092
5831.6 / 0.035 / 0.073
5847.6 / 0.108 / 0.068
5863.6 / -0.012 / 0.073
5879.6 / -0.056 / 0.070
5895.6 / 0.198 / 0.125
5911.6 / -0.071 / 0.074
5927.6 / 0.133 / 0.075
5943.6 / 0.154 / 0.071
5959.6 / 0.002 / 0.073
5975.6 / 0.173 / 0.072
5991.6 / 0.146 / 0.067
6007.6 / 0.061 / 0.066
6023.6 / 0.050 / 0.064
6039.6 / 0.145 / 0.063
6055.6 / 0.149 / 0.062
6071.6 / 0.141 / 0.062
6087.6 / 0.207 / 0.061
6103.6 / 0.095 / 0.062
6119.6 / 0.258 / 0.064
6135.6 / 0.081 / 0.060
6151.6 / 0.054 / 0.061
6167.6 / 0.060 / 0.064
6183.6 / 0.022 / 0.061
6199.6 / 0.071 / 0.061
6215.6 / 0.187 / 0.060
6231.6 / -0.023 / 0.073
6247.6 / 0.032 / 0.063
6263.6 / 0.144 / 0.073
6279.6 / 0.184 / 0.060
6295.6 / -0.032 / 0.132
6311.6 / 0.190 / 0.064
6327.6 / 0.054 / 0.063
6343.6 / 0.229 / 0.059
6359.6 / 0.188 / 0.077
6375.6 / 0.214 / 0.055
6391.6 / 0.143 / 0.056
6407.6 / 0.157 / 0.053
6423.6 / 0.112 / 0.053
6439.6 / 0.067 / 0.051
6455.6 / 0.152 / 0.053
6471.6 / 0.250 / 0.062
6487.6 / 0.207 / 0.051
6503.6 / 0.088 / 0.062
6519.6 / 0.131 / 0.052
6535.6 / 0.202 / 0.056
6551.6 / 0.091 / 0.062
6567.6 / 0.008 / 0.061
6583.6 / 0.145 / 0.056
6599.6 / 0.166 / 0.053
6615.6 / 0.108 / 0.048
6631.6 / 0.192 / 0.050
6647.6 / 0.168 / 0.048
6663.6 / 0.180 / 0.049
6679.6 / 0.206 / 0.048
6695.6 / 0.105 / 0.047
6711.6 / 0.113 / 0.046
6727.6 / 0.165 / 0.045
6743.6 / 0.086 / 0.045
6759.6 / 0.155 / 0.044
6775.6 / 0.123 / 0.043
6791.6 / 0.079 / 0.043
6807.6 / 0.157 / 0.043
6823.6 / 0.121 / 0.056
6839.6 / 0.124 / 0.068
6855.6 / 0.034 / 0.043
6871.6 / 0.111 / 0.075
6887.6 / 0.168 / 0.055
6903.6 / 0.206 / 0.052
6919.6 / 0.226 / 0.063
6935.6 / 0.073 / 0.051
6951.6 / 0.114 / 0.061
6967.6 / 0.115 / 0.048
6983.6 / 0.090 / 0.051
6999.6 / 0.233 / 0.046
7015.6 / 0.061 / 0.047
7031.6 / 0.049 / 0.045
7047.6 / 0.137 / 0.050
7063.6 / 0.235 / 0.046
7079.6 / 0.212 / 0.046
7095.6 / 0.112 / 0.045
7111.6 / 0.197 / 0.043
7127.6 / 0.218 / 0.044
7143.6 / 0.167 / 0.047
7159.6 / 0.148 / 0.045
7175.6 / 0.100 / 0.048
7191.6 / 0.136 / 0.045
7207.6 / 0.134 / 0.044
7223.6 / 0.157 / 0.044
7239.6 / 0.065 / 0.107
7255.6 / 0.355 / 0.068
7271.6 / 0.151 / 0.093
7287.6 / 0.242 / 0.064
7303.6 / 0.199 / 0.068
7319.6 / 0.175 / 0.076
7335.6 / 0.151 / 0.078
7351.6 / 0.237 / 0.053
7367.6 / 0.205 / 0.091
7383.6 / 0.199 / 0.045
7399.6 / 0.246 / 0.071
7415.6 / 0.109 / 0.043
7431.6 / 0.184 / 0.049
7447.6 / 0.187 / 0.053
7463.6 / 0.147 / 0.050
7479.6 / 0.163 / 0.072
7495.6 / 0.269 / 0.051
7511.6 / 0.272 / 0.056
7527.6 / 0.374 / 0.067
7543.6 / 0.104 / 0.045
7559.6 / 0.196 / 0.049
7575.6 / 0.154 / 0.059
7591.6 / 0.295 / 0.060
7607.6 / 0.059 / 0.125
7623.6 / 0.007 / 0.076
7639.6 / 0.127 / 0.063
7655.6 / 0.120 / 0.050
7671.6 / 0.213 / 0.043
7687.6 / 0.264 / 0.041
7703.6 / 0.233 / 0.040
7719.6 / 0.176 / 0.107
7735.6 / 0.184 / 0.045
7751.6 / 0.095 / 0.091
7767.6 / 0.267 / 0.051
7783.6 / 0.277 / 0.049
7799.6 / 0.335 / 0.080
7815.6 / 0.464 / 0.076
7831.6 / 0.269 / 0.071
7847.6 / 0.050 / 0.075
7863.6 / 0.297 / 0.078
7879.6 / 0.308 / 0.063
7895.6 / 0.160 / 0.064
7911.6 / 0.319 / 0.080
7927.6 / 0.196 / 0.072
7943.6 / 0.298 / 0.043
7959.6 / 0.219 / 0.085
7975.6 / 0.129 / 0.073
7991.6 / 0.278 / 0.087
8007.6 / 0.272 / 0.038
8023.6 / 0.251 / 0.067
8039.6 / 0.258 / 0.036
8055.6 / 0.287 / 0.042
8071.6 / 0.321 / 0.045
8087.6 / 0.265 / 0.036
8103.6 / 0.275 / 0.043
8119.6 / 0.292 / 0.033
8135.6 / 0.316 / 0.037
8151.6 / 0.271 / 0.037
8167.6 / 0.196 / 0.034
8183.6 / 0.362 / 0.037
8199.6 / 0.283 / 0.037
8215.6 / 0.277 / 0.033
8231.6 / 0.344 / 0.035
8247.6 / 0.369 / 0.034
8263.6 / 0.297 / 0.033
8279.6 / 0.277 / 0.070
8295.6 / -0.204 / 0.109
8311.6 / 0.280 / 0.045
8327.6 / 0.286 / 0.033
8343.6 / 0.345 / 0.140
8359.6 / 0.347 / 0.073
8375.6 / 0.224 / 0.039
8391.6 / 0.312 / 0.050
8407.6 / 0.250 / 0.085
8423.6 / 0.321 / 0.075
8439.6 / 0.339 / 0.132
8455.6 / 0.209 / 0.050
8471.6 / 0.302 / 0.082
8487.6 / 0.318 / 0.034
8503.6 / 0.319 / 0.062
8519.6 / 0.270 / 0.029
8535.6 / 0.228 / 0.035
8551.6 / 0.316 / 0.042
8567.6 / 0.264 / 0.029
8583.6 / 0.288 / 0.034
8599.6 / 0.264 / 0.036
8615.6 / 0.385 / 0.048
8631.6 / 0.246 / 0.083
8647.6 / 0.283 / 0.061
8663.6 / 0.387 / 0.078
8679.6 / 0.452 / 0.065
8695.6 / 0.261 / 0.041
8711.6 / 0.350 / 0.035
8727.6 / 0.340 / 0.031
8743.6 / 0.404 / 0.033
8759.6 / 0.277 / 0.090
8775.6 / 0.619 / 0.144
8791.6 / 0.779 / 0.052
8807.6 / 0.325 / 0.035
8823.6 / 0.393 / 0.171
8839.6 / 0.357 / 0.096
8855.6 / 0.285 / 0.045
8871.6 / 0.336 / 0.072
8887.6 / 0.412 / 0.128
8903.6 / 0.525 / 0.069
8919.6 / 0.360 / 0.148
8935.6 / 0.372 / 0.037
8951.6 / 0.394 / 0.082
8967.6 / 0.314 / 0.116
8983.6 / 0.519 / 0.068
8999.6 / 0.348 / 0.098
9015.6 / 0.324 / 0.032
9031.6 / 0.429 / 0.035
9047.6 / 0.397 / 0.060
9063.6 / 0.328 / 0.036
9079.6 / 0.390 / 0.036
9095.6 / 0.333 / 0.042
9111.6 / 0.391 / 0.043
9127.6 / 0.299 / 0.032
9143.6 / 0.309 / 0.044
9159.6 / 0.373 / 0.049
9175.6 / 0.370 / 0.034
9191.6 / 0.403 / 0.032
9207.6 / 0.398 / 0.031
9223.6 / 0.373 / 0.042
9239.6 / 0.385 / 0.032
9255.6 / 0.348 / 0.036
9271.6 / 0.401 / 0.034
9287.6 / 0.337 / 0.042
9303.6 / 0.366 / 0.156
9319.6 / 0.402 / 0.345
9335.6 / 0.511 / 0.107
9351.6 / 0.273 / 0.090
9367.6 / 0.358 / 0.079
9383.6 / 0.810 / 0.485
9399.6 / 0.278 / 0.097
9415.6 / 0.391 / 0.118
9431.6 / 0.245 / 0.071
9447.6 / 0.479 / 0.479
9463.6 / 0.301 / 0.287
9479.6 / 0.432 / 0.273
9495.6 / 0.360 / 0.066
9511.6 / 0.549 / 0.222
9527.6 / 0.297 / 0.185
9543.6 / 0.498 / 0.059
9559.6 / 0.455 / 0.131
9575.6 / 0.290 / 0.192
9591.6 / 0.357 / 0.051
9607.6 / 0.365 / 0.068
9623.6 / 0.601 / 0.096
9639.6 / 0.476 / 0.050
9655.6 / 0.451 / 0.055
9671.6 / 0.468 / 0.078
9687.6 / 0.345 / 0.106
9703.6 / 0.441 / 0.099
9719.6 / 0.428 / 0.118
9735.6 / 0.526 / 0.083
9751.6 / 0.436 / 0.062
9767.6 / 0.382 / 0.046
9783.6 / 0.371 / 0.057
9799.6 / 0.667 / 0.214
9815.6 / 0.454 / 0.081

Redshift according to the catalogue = 0.945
